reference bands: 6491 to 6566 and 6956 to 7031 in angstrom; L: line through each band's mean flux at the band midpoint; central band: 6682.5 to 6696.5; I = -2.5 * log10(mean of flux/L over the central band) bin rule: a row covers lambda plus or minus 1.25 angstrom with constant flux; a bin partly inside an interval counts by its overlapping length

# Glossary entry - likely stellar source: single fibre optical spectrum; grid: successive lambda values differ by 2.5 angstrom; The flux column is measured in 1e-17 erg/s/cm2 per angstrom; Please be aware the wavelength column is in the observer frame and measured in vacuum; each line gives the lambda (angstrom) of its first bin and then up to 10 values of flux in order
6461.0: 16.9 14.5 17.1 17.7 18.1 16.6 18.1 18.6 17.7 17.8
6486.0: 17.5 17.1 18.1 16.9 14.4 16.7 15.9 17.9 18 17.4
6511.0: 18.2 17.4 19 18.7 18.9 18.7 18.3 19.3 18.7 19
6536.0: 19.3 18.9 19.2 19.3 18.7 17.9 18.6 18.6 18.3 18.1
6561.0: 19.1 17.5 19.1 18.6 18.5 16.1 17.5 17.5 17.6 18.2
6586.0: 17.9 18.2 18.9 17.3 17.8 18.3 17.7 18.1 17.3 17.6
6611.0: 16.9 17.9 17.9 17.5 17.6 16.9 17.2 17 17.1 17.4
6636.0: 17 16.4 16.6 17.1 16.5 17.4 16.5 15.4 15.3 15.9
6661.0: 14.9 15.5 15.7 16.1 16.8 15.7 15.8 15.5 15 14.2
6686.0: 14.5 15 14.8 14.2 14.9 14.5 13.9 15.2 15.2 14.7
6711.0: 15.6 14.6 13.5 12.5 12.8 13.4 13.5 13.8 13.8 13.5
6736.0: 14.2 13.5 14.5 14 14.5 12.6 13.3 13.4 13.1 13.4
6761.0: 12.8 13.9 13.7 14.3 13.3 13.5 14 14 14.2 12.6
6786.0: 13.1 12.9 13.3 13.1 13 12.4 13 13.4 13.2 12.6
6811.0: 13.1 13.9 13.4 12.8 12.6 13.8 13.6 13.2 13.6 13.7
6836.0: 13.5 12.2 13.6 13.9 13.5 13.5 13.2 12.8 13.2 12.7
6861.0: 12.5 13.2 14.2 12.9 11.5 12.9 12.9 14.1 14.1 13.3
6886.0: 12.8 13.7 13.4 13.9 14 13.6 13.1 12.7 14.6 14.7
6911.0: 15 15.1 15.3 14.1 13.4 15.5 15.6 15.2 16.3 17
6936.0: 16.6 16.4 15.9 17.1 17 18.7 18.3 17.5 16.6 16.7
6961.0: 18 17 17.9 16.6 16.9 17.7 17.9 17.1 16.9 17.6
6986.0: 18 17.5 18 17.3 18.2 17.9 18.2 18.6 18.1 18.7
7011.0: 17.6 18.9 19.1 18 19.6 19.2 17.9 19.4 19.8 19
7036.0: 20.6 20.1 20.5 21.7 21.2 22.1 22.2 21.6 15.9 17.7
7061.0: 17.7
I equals 0.23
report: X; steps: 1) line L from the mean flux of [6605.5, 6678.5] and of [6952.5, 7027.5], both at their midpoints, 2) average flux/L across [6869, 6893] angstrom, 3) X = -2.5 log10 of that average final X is 0.304 mag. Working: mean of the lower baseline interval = 16.6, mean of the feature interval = 13.2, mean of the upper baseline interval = 17.8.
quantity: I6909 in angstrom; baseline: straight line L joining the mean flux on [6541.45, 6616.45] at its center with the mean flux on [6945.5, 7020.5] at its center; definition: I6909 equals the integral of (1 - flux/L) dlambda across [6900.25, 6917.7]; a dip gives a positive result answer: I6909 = 3.4 angstrom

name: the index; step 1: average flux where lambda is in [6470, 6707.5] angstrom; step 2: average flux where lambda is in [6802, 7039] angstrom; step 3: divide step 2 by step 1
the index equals 0.9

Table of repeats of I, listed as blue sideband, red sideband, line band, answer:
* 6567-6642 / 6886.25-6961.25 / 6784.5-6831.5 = 0.23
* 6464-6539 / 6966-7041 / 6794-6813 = 0.36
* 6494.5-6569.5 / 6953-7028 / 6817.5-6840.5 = 0.33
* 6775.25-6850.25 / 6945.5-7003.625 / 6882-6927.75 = 0.12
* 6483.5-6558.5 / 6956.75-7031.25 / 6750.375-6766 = 0.33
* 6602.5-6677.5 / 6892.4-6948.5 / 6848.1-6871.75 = 0.19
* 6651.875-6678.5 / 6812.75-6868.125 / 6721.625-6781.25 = 0.07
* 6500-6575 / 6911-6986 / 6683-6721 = 0.22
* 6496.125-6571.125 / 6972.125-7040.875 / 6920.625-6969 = 0.10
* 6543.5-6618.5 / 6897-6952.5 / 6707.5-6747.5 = 0.22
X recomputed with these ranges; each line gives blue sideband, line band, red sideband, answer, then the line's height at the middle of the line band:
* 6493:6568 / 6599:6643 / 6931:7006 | 0.045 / 18.1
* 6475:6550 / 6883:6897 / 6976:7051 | 0.351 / 18.7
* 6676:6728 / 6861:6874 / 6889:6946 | 0.151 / 14.8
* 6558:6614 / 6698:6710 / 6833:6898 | 0.086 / 15.9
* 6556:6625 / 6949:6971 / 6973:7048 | 0.077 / 18.6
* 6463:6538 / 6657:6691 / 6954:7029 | 0.157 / 17.8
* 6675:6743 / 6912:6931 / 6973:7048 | 0.164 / 17.4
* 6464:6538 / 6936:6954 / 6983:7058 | 0.101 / 18.9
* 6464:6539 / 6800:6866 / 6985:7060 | 0.371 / 18.6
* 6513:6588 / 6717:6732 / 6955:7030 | 0.342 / 18.2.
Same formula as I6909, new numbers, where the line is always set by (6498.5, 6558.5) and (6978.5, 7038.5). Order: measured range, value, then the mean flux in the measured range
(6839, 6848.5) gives 2.53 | 13.5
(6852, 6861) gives 2.72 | 12.9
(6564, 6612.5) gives 1.48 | 17.8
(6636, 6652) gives 1.42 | 16.8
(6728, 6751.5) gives 5.91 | 13.8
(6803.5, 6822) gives 5.33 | 13.1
